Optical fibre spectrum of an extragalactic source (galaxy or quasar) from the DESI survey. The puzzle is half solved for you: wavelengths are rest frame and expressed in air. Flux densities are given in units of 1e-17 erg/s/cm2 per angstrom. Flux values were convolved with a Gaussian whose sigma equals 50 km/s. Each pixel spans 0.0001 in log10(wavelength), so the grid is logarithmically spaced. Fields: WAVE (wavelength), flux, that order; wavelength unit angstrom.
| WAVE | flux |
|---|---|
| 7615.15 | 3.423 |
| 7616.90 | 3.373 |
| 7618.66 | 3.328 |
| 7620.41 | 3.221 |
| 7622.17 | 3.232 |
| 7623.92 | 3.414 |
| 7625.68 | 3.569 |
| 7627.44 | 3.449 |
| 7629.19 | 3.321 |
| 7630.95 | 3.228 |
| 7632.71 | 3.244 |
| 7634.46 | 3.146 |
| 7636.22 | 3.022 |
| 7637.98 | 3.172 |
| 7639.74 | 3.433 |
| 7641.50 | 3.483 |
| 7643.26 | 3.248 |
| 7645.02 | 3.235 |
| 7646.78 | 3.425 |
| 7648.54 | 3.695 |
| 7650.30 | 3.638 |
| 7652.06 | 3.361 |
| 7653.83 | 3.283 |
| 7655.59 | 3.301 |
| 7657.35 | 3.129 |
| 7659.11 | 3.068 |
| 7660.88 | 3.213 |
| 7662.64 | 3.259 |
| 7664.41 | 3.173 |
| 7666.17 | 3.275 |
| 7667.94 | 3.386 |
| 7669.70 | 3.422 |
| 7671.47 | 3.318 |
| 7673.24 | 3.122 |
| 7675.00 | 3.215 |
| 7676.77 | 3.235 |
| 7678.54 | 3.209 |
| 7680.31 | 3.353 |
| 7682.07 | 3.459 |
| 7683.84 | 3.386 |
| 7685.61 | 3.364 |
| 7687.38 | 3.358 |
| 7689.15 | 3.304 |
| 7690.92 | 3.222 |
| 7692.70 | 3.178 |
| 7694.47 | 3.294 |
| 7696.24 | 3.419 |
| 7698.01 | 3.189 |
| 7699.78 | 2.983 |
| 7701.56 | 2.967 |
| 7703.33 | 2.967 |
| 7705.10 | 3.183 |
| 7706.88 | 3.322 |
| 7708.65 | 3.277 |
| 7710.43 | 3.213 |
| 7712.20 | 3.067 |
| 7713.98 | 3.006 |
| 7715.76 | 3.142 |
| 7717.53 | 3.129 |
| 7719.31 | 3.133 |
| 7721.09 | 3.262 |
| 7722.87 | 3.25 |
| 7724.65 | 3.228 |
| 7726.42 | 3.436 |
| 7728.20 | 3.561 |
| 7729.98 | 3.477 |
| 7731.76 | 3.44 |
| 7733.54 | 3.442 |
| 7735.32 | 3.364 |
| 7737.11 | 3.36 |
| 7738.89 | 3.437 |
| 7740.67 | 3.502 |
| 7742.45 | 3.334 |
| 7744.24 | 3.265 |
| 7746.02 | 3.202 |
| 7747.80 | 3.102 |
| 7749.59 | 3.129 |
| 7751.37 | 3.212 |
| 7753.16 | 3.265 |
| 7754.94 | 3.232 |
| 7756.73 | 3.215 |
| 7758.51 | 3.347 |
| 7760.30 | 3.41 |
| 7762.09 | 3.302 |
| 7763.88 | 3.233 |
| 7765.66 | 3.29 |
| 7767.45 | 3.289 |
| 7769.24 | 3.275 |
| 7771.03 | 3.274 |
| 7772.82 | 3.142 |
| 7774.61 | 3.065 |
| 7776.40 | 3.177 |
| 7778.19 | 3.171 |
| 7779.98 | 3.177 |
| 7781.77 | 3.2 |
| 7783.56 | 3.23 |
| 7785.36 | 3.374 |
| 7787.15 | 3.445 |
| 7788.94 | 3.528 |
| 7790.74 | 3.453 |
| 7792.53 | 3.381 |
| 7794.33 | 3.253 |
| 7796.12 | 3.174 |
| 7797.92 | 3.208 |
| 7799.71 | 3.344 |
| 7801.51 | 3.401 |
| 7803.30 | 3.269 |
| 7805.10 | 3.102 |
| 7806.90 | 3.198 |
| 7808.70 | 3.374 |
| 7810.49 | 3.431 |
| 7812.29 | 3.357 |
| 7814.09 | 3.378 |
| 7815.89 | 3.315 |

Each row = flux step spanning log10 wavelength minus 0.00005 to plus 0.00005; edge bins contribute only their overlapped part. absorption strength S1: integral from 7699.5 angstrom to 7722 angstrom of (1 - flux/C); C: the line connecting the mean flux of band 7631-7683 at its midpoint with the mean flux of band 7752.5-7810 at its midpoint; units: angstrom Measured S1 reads 1.1 angstrom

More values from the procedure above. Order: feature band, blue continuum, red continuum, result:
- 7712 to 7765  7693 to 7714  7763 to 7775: -1.41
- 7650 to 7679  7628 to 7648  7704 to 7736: 0.11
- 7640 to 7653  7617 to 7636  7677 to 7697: -0.51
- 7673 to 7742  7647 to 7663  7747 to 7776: 0.32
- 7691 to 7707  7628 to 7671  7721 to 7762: 0.73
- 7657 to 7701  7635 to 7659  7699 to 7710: -0.67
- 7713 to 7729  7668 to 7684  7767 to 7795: 0.27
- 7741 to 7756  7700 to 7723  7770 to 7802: -0.10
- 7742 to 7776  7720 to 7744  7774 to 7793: 1.00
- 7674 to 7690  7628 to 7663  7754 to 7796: -0.13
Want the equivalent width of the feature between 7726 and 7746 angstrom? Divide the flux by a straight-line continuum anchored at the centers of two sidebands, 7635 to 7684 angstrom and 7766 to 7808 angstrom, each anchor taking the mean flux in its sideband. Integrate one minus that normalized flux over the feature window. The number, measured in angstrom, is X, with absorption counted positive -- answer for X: -0.8 angstrom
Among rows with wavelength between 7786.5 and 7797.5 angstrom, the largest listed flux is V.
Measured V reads 3.528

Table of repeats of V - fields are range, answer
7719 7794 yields 3.561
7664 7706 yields 3.459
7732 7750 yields 3.502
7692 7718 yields 3.419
